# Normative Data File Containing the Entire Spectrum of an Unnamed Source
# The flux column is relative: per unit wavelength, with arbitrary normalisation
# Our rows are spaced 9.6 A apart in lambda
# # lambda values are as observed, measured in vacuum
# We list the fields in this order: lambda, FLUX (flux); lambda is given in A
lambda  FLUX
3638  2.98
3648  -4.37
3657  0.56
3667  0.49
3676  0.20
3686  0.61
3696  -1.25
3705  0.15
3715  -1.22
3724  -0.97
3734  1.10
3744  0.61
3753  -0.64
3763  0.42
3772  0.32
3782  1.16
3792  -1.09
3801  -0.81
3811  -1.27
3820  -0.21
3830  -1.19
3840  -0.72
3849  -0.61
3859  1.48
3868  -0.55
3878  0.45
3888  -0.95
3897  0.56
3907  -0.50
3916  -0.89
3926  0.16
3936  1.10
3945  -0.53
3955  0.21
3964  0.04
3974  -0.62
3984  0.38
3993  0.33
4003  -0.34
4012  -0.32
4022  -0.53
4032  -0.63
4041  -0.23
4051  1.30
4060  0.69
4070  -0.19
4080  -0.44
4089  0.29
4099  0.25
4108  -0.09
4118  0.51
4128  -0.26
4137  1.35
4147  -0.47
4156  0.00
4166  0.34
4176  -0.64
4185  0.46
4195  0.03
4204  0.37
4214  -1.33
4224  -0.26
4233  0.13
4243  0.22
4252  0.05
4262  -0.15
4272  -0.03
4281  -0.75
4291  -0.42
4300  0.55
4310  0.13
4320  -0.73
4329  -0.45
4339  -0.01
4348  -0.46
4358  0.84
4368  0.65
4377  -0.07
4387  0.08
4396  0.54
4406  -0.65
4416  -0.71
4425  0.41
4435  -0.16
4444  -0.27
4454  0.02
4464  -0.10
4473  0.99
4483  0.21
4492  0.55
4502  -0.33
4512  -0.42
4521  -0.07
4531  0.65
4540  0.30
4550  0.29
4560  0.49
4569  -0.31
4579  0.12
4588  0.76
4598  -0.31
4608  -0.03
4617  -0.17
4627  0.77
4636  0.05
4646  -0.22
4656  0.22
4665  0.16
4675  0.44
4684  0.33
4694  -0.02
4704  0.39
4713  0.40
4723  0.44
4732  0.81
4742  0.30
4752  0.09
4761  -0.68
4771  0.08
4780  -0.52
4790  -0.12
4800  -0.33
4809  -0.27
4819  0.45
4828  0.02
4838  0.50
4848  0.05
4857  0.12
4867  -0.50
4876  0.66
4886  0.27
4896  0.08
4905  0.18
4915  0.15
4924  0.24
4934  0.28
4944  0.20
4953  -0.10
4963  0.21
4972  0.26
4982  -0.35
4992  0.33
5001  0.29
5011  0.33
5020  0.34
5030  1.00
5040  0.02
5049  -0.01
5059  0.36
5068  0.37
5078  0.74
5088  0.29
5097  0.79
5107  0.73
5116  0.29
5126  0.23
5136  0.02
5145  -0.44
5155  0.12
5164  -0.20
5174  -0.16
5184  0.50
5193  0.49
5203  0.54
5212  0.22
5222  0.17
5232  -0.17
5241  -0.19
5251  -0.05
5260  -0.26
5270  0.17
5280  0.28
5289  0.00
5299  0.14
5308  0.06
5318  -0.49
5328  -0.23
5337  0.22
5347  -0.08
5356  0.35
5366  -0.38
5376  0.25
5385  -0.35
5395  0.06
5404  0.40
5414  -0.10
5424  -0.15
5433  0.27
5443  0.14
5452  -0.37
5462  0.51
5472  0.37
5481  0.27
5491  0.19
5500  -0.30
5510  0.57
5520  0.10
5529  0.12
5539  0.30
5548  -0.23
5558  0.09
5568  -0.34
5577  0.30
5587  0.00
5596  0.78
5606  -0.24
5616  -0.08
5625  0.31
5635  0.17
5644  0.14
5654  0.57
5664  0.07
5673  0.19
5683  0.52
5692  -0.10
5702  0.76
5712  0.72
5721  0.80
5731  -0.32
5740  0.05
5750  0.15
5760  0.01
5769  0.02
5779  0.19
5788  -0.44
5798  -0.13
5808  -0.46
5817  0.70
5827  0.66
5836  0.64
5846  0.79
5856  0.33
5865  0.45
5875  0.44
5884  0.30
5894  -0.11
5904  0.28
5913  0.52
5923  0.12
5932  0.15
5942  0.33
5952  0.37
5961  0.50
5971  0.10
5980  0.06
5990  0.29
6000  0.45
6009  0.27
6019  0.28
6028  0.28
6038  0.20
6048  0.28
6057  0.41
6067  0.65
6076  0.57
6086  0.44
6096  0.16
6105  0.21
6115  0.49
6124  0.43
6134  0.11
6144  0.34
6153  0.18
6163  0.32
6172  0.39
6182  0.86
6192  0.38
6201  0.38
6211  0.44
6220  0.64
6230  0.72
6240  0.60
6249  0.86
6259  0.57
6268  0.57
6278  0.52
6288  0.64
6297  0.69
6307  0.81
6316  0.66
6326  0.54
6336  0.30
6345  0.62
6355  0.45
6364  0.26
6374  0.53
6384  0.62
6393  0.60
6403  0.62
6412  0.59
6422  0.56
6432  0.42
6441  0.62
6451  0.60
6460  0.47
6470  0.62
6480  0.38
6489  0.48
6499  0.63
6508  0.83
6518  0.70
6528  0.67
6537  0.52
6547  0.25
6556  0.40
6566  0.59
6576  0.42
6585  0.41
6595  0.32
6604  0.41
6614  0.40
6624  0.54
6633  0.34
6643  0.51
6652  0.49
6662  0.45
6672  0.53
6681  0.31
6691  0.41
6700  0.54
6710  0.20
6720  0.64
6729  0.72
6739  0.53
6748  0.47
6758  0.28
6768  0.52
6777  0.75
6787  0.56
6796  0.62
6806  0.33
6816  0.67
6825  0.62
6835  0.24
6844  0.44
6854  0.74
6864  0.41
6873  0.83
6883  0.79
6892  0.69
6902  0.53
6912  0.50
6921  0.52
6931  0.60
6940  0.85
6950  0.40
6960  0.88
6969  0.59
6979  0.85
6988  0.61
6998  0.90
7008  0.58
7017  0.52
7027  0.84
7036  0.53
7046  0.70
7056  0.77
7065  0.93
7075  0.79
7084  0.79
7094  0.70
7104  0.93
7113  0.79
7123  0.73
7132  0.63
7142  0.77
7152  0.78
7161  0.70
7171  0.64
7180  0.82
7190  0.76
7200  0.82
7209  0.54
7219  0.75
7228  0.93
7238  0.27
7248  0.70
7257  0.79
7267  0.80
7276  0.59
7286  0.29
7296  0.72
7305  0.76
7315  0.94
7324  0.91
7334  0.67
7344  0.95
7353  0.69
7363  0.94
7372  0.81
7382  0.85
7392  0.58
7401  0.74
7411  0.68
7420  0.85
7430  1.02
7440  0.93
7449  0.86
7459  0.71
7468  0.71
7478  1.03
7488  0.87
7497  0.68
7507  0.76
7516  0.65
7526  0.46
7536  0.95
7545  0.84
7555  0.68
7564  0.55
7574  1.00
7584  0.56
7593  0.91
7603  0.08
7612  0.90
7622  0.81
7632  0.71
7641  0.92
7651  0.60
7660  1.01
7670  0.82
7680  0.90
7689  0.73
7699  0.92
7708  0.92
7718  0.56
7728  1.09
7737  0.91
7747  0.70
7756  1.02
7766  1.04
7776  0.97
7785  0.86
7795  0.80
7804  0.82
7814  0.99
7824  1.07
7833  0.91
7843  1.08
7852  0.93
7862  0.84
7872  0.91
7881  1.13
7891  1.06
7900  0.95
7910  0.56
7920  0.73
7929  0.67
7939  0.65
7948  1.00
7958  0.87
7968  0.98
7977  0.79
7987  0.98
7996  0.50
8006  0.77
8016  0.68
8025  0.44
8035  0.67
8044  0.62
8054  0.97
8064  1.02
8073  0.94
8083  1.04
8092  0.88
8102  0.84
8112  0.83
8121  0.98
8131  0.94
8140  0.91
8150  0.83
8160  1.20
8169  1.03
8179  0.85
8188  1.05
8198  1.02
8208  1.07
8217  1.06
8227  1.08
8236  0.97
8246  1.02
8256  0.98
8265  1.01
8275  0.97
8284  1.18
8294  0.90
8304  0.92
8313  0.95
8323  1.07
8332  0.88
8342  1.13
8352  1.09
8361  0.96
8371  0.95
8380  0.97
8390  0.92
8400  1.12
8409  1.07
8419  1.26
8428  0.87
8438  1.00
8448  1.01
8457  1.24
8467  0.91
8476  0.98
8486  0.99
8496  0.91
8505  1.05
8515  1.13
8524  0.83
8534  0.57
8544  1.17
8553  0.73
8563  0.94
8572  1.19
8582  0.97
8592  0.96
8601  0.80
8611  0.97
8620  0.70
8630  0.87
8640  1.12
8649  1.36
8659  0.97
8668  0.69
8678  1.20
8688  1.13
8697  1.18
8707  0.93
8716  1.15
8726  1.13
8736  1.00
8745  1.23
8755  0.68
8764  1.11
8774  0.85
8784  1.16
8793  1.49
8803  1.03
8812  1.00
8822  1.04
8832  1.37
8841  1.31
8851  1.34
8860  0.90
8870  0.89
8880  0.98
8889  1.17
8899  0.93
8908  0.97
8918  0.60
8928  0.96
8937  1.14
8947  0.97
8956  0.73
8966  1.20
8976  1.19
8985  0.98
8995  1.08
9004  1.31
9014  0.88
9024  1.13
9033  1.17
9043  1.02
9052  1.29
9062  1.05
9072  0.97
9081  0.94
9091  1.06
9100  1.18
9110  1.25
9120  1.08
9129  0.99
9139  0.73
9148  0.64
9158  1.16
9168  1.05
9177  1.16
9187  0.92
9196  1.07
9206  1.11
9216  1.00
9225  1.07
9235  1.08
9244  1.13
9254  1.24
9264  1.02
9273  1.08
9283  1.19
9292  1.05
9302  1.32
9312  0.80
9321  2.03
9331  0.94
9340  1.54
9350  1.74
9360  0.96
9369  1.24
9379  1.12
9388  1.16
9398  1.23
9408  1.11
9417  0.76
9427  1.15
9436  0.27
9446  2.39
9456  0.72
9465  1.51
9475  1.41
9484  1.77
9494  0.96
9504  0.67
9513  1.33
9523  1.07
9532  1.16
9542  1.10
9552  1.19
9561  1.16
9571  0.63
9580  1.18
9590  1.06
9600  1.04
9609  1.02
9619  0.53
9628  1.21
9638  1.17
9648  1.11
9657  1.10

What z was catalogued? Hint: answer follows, 0.55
